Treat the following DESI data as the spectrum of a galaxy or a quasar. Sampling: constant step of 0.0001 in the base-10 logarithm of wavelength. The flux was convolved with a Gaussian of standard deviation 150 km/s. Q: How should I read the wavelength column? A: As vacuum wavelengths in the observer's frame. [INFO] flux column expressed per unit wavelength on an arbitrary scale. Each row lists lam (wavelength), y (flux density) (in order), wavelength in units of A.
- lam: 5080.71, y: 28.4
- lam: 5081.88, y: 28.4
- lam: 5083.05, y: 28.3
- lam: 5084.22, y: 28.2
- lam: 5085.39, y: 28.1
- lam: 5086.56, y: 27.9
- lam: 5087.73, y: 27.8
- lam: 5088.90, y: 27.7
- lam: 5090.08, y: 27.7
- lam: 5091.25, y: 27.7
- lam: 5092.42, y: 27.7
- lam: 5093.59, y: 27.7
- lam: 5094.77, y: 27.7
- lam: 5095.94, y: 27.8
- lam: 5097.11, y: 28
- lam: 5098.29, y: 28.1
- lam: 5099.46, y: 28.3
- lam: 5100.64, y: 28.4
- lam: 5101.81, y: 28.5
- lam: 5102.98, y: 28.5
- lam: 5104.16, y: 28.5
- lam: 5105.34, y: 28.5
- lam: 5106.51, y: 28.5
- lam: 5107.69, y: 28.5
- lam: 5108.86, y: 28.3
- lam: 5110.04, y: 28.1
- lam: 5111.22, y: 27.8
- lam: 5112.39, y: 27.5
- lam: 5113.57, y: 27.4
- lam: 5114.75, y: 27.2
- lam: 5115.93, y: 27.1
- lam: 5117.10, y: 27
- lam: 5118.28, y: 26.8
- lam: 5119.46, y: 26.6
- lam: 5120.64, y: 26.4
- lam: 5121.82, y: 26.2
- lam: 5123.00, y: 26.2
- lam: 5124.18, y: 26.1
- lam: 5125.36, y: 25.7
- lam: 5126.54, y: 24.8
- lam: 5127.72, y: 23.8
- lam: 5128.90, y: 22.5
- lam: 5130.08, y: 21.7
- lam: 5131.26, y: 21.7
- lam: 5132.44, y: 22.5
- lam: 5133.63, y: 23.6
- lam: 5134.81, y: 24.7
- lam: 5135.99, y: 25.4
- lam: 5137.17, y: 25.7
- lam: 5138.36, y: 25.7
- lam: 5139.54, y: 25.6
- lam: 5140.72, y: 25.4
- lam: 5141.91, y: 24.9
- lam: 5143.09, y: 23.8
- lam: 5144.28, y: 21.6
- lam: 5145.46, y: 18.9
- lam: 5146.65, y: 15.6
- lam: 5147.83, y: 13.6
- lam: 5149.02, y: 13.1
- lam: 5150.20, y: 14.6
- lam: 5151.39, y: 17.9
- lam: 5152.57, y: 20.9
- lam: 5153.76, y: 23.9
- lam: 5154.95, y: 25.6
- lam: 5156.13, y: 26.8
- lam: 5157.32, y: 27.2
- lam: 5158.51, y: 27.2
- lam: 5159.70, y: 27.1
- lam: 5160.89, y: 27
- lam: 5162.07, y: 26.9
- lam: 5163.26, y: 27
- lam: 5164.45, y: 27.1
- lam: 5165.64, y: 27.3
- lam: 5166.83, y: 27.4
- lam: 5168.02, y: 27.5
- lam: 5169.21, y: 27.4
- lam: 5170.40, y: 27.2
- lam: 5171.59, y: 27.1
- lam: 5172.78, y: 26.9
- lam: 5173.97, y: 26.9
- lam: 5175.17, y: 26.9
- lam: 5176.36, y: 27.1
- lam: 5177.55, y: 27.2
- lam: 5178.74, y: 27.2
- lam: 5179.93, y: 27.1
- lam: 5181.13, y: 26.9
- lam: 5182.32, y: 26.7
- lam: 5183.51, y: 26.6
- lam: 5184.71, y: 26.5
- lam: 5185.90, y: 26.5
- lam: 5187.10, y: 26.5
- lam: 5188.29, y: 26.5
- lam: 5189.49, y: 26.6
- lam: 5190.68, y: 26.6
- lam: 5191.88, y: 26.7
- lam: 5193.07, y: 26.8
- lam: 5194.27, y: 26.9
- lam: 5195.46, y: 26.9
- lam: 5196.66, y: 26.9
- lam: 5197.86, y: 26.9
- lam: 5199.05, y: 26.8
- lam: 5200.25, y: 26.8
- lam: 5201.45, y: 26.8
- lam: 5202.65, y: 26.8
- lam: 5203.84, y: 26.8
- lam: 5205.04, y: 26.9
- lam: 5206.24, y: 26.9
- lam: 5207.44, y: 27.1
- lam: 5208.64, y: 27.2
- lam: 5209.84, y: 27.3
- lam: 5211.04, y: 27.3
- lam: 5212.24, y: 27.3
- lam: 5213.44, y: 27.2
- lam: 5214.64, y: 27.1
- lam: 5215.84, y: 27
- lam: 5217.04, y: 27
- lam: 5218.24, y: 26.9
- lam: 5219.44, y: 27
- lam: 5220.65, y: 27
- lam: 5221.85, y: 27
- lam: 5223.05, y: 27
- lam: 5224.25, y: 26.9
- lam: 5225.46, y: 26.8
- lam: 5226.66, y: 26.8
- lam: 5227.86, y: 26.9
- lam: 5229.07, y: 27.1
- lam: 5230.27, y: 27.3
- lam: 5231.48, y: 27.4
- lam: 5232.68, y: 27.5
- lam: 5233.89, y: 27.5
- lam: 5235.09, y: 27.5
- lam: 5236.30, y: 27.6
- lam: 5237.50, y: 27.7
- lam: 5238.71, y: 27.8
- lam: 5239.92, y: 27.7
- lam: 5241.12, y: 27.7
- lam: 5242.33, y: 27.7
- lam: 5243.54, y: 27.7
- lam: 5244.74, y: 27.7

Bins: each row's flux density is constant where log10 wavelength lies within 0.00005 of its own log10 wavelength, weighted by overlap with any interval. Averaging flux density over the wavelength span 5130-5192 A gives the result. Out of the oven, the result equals 24.8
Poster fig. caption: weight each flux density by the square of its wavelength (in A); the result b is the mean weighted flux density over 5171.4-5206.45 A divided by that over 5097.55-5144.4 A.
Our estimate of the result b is 1.05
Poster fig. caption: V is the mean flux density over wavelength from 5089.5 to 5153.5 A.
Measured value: 25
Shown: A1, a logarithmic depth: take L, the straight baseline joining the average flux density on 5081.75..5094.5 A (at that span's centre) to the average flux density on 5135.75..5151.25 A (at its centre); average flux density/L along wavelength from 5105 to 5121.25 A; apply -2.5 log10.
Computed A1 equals -0.12 mag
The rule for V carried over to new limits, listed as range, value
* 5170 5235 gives 27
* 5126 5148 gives 22.9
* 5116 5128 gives 26.1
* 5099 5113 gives 28.3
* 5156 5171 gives 27.2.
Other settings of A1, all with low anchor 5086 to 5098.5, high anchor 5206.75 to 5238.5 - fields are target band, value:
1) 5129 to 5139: 0.160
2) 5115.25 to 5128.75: 0.068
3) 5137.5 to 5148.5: 0.259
